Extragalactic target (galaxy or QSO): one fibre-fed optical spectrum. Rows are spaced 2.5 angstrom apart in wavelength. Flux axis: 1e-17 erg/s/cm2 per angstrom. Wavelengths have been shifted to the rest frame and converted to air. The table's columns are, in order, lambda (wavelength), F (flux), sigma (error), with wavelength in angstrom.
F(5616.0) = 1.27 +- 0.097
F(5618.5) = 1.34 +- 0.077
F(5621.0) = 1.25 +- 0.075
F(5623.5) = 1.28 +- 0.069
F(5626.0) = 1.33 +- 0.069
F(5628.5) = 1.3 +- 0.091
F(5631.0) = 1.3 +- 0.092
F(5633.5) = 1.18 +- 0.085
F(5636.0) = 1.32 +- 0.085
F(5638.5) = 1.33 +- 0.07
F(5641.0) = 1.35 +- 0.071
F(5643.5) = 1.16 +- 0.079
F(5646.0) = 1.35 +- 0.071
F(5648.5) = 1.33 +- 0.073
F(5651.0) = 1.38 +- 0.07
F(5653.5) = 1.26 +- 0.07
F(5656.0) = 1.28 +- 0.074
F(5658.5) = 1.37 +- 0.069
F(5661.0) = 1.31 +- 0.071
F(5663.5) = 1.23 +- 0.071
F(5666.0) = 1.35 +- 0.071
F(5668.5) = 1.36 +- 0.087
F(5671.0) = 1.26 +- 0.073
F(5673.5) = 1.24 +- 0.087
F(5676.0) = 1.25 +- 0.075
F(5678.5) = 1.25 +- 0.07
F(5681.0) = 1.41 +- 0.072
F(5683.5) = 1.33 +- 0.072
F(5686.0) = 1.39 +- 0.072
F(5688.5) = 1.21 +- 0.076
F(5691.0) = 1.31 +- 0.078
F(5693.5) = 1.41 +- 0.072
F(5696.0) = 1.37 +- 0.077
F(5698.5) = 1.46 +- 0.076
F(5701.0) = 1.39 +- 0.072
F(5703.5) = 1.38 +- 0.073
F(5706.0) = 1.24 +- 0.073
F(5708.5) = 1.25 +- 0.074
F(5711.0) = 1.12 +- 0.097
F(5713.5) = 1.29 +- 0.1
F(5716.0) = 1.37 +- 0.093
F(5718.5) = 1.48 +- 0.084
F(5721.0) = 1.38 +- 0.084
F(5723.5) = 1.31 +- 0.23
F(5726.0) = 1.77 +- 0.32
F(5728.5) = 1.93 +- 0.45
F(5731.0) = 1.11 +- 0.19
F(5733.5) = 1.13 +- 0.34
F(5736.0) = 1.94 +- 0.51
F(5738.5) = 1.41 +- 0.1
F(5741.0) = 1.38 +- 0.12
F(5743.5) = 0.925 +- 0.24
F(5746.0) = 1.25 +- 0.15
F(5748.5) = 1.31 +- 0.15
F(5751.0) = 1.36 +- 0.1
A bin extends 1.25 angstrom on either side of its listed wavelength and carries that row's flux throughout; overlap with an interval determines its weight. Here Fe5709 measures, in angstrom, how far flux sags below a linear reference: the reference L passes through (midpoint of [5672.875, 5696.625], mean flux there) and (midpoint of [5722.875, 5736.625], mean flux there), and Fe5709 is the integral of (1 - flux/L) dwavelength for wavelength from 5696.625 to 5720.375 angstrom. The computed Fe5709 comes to 1.5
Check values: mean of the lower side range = 1.32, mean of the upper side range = 1.52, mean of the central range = 1.33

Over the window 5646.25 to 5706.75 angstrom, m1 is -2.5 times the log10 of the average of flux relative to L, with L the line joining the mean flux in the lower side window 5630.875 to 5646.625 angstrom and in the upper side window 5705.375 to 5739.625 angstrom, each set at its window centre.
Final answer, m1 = 0.01 mag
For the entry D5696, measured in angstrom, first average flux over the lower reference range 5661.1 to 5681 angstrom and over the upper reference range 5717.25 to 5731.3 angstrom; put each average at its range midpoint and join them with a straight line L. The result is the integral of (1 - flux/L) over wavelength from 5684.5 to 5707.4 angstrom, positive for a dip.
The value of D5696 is 0.8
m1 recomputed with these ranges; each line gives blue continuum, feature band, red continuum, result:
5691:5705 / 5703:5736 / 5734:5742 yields 0.065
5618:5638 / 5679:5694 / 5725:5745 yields 0.030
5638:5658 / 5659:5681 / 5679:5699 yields 0.033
